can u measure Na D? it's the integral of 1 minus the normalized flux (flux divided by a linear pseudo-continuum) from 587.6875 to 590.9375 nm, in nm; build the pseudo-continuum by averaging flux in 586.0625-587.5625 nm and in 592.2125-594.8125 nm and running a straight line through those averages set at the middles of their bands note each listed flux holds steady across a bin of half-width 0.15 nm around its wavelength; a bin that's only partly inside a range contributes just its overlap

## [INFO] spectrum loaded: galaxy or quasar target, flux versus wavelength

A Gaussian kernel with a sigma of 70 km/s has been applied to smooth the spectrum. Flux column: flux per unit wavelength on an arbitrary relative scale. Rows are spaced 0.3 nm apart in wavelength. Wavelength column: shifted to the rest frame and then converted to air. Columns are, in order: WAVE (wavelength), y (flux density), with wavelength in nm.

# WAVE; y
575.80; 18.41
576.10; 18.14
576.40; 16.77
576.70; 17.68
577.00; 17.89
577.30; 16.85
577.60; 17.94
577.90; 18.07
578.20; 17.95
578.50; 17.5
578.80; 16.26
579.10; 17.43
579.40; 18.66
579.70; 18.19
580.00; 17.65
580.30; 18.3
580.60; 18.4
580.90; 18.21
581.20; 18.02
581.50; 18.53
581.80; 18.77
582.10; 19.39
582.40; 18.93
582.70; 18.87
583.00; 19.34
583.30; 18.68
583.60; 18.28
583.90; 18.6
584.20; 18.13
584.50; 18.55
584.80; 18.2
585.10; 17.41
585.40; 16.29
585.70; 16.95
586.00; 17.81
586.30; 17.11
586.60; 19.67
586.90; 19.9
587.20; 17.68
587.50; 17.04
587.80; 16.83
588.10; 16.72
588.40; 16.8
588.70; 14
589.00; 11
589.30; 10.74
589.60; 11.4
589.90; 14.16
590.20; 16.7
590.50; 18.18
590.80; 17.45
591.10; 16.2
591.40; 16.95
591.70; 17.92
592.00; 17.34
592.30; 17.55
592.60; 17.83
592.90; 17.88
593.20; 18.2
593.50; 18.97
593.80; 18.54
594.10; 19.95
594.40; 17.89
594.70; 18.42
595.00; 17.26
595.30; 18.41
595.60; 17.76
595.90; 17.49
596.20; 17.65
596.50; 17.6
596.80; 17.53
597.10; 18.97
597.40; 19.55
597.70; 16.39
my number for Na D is 0.61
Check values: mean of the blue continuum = 18.3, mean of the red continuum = 18.4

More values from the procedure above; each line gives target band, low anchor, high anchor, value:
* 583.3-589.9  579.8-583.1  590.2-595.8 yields 0.60 nm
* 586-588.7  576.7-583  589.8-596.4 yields 0.05 nm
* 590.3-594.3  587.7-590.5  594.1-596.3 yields -0.40 nm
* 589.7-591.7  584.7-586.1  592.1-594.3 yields 0.16 nm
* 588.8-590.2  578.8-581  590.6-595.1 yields 0.43 nm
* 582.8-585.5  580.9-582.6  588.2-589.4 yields -0.21 nm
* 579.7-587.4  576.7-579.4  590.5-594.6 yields -0.26 nm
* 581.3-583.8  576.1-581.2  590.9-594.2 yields -0.14 nm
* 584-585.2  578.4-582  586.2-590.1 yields -0.10 nm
